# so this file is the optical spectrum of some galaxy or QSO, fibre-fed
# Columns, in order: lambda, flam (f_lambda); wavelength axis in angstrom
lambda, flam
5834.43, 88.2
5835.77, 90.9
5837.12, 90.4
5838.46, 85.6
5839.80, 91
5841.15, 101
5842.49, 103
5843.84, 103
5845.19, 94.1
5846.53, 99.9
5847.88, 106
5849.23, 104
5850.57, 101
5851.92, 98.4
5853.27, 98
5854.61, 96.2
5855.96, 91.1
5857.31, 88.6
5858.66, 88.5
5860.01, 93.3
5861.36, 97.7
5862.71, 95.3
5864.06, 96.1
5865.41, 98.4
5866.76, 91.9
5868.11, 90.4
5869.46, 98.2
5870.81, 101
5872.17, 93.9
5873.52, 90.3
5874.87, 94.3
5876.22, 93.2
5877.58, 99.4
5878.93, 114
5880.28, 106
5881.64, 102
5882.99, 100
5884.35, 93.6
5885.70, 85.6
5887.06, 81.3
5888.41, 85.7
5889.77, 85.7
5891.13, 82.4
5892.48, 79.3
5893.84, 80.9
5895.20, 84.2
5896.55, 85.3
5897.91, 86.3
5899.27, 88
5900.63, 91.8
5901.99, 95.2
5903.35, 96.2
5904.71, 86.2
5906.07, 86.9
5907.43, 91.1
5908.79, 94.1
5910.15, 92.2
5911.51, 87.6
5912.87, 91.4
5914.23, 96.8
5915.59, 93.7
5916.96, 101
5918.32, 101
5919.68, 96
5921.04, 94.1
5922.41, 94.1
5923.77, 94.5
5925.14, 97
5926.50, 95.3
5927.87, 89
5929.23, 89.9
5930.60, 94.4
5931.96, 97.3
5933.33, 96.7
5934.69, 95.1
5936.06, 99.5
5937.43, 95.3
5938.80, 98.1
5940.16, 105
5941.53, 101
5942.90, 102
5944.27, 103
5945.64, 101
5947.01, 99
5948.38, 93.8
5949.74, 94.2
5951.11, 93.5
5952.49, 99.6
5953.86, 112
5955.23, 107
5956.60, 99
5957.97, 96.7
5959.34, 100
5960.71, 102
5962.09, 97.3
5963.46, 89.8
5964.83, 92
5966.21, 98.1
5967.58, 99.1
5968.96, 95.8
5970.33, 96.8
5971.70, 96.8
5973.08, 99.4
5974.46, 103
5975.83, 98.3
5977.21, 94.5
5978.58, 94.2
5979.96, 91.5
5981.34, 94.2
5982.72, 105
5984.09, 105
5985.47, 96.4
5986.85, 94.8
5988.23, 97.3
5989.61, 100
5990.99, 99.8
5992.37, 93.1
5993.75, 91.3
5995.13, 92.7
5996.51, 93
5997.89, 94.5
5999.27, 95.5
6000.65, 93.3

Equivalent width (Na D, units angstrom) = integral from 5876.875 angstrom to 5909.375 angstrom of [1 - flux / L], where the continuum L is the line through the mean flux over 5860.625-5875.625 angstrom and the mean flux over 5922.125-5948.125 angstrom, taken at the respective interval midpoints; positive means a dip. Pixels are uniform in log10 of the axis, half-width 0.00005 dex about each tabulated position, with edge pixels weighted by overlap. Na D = 1.72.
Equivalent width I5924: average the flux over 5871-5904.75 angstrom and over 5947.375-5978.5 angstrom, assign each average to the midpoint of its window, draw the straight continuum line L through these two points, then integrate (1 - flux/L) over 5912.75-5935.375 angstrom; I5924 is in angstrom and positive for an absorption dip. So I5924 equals -0.1 angstrom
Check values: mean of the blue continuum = 91.4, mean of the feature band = 95.2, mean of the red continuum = 98.1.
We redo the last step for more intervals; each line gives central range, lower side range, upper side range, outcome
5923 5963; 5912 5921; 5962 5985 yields -0.6 angstrom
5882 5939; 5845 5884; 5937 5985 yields 3.7 angstrom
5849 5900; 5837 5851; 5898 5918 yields 1.3 angstrom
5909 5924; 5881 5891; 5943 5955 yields 0.0 angstrom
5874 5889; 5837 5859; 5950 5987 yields 0.2 angstrom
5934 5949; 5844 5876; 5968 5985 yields -0.3 angstrom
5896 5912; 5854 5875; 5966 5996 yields 0.8 angstrom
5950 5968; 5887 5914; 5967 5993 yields -0.7 angstrom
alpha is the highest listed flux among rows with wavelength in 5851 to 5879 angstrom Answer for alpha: 114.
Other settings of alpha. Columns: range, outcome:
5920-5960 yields 112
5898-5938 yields 101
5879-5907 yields 106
